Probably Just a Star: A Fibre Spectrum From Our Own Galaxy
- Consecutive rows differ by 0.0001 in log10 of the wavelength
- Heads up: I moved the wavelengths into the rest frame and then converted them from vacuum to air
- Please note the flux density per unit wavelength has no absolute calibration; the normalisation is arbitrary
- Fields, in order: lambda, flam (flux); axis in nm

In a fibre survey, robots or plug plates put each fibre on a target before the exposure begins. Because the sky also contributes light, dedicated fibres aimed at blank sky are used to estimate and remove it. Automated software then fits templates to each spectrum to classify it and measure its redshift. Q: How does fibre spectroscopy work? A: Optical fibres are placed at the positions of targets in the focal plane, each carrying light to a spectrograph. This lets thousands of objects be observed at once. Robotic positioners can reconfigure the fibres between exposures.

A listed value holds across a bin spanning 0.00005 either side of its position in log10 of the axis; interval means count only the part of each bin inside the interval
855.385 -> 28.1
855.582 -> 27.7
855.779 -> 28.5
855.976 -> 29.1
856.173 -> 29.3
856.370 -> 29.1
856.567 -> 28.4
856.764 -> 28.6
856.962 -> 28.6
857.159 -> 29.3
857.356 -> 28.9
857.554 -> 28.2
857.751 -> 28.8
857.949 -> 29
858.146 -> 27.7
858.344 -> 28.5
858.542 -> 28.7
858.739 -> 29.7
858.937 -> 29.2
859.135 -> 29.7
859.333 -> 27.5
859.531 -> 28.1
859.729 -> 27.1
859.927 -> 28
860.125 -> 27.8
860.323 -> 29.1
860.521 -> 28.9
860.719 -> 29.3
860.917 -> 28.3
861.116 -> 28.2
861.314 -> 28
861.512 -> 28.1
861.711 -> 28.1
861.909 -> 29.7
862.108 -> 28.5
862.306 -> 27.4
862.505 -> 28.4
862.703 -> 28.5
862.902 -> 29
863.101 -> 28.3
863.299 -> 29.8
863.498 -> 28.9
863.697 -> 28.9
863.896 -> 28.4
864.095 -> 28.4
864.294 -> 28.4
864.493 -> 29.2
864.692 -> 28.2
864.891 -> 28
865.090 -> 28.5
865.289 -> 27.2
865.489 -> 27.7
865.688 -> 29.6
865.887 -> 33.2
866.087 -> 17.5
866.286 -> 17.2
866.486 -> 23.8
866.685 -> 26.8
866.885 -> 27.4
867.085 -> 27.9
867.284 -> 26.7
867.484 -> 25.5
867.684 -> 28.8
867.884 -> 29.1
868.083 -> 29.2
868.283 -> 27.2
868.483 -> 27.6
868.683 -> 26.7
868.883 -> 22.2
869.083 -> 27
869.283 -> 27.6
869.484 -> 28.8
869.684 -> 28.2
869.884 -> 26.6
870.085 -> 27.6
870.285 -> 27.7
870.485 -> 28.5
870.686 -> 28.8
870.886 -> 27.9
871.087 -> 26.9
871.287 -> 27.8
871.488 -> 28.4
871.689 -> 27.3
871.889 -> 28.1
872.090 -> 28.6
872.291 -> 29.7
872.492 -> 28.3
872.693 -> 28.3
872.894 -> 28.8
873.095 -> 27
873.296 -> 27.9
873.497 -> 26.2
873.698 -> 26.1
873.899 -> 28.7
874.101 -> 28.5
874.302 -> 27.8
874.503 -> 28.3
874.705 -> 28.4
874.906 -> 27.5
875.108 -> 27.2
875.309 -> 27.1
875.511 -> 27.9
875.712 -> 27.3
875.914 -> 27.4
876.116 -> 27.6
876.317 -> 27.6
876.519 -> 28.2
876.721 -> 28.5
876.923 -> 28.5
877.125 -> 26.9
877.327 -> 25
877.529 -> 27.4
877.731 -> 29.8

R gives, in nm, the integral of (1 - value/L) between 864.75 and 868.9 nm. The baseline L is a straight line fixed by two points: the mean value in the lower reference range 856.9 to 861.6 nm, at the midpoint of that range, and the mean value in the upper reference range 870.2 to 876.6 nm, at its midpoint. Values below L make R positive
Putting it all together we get 0.22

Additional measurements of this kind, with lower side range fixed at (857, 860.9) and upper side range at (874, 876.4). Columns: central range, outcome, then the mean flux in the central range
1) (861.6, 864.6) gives -0.03 nm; 28.7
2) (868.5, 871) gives 0.06 nm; 27.3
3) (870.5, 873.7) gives -0.01 nm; 28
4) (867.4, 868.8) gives 0.02 nm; 27.7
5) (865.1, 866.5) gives 0.14 nm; 25.5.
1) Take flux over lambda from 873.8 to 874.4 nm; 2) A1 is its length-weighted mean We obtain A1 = 28.3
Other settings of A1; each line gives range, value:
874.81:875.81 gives 27.4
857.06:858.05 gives 28.9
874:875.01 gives 28.1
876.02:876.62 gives 27.8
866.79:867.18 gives 27.6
